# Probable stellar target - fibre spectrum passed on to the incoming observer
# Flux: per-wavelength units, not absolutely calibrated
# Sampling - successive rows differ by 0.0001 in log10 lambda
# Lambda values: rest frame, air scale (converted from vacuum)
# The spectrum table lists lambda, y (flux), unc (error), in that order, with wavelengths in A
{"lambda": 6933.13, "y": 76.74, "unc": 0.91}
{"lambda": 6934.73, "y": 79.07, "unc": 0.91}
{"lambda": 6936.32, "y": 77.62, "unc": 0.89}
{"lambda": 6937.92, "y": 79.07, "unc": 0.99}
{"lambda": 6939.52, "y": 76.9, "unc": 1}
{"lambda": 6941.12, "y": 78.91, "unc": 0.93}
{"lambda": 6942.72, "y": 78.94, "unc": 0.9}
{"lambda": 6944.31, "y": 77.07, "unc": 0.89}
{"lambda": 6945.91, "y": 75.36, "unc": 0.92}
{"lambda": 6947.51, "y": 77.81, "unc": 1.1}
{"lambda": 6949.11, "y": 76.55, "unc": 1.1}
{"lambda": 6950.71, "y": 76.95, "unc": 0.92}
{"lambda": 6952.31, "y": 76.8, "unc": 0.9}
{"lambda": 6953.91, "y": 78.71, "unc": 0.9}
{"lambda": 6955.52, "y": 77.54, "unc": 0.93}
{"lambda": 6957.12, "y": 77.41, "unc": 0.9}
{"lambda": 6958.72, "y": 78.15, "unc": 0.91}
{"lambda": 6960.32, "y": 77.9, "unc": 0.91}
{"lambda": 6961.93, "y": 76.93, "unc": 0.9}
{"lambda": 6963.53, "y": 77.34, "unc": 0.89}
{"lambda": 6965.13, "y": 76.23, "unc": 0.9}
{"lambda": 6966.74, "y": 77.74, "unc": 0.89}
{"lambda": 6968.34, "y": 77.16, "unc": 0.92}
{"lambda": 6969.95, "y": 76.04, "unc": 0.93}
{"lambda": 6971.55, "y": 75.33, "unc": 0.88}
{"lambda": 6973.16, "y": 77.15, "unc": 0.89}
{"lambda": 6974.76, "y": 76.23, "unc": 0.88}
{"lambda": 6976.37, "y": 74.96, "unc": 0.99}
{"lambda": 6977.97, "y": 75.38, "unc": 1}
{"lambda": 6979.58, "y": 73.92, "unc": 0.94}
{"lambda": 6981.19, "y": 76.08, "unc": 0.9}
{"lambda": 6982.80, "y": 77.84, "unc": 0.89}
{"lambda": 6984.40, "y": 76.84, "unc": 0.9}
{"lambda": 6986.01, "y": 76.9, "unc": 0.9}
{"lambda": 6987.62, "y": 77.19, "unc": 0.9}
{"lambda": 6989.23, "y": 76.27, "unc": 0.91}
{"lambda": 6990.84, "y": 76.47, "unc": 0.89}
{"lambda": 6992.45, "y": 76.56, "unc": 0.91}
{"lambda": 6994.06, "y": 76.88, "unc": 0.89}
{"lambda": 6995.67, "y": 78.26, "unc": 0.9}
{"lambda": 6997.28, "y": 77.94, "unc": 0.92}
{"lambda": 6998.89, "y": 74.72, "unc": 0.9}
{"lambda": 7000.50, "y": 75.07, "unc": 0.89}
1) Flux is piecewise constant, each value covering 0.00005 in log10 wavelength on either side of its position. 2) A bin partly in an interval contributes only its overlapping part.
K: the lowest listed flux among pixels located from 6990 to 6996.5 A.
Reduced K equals 76.47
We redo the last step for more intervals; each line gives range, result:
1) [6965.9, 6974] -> 75.33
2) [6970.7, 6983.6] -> 73.92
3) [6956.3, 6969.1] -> 76.23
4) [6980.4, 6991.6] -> 76.08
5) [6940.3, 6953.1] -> 75.36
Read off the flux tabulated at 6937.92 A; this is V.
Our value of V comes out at 79.07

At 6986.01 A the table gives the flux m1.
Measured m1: 76.9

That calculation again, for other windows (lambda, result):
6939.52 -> 76.9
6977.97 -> 75.38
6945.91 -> 75.36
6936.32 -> 77.62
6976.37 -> 74.96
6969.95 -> 76.04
